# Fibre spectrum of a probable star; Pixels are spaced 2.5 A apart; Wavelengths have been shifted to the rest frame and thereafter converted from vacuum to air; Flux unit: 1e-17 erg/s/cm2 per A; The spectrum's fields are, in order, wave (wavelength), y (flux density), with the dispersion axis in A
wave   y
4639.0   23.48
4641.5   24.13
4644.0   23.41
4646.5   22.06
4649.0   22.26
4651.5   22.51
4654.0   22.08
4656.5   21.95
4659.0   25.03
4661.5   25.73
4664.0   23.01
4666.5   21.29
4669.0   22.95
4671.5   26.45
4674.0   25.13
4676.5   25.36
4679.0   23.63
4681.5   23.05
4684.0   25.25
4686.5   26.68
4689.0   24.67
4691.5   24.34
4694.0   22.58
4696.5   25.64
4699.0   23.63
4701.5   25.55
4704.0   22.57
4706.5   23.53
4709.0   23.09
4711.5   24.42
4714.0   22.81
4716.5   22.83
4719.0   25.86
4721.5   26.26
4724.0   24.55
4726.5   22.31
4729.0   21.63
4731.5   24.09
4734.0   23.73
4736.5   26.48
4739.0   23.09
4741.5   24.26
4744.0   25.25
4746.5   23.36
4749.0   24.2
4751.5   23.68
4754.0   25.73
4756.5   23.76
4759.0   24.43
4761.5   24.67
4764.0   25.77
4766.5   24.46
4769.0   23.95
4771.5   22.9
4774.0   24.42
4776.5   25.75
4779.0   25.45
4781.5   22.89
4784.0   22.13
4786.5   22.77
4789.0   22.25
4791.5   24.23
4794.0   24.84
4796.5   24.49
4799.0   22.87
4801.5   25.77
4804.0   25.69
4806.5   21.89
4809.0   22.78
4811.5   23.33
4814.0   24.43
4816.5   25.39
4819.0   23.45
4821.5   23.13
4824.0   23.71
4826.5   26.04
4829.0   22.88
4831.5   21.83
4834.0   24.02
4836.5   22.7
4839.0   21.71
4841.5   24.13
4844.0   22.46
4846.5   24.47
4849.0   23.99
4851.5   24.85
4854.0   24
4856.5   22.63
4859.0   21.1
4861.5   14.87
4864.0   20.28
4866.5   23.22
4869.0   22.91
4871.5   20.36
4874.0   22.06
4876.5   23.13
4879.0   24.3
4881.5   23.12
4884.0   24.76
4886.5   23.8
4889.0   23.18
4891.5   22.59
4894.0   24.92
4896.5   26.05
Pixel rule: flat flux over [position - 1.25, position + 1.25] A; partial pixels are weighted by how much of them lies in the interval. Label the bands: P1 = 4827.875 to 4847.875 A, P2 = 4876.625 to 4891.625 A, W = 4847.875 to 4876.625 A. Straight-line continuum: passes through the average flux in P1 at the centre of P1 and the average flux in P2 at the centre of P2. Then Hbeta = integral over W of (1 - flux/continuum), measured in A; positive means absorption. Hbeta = 1.8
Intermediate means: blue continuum 23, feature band 21.9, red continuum 23.7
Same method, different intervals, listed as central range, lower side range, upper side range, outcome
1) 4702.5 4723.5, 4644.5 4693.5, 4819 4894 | -0.31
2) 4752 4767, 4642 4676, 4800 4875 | -1.02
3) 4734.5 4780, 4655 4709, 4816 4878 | -1.94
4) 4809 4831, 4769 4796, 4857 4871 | -1.56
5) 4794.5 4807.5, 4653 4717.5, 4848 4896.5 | -0.58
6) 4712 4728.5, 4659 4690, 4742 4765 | 0.33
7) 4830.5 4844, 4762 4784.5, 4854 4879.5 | -0.28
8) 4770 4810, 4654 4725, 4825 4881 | -1.02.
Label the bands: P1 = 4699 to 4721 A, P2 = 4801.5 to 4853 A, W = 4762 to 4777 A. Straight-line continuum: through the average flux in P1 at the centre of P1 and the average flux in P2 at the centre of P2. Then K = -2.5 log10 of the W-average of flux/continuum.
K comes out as -0.031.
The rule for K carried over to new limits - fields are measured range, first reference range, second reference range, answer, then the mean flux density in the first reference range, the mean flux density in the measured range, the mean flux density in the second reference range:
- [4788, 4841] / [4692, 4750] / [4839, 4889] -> -0.027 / 24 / 23.7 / 22.6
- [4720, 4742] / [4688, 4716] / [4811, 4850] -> -0.012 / 23.9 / 24.1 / 23.6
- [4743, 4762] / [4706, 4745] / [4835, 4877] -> -0.032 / 24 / 24.4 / 22.3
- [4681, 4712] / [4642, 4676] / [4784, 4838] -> -0.034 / 23.4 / 24.3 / 23.7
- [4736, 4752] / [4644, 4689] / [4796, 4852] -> -0.023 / 23.8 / 24.3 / 23.7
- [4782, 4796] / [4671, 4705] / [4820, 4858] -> 0.026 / 24.6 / 23.3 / 23.5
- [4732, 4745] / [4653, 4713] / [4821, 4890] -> -0.038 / 24.1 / 24.5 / 22.8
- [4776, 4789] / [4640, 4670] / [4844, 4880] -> -0.045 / 23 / 23.5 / 22.3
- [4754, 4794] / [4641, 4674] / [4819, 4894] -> -0.046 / 23.3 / 24.1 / 22.9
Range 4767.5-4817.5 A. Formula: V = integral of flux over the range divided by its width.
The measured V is 23.9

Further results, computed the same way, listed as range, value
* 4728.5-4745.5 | 24.2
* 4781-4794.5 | 23.1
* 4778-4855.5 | 23.7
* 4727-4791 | 24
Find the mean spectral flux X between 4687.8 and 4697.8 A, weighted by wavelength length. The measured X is 24.3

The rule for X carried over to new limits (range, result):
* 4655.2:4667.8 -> 23.4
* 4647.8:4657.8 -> 22.2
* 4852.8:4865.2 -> 20.6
